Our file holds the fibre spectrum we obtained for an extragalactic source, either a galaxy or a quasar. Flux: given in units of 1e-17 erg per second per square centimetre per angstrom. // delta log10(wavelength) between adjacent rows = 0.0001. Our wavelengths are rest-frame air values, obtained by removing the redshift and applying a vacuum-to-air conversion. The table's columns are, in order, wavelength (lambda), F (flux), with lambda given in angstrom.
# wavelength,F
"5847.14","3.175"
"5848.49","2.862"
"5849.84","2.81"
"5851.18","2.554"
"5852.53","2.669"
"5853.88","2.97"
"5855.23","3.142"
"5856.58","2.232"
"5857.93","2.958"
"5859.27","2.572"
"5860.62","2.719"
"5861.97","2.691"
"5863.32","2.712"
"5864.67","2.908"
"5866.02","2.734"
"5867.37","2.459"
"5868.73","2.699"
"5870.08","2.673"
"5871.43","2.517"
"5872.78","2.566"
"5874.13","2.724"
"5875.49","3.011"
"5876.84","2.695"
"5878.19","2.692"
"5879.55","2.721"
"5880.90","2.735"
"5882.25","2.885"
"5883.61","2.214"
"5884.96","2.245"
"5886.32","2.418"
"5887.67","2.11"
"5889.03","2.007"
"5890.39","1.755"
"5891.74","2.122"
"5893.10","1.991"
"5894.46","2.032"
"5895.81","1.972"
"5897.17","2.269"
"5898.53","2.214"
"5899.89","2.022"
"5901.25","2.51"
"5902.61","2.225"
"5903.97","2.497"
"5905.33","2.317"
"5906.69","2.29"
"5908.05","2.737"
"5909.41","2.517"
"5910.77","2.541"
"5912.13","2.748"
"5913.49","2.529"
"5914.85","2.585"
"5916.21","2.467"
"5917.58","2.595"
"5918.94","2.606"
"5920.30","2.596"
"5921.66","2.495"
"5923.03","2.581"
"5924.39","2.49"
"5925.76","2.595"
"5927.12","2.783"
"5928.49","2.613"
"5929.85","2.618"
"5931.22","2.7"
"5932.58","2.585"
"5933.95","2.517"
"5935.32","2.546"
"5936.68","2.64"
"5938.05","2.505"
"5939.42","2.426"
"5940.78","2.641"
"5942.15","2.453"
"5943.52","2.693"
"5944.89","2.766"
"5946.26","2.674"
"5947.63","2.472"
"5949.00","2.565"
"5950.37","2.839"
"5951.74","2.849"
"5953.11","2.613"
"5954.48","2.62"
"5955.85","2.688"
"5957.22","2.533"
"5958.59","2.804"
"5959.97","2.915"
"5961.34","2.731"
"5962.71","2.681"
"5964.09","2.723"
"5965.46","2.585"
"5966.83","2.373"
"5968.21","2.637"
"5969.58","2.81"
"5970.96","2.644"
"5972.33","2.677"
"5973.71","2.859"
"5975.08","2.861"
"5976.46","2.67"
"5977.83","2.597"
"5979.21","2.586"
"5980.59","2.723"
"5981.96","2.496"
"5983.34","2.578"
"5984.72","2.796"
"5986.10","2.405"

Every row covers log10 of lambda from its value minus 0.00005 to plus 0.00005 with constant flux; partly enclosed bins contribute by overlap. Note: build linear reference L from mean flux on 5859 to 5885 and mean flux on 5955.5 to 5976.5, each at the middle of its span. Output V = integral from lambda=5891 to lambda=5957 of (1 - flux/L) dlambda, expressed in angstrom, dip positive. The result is 4.42 angstrom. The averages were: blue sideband 2.67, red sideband 2.7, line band 2.51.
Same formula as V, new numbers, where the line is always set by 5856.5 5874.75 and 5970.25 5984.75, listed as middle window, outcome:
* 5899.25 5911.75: 1.2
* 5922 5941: 0.6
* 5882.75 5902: 3.8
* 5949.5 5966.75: -0.2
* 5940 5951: 0.2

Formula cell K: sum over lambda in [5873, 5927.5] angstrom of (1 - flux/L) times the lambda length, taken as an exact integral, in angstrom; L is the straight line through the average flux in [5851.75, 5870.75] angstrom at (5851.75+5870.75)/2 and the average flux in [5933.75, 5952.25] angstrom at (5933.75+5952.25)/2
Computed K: 4.74 angstrom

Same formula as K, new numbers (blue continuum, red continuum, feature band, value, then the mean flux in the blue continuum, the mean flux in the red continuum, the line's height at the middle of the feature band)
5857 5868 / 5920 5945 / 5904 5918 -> 0.5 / 2.71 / 2.59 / 2.63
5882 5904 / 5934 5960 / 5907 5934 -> -2.0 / 2.18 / 2.63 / 2.41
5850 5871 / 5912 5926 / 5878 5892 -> 1.6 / 2.71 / 2.56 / 2.65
